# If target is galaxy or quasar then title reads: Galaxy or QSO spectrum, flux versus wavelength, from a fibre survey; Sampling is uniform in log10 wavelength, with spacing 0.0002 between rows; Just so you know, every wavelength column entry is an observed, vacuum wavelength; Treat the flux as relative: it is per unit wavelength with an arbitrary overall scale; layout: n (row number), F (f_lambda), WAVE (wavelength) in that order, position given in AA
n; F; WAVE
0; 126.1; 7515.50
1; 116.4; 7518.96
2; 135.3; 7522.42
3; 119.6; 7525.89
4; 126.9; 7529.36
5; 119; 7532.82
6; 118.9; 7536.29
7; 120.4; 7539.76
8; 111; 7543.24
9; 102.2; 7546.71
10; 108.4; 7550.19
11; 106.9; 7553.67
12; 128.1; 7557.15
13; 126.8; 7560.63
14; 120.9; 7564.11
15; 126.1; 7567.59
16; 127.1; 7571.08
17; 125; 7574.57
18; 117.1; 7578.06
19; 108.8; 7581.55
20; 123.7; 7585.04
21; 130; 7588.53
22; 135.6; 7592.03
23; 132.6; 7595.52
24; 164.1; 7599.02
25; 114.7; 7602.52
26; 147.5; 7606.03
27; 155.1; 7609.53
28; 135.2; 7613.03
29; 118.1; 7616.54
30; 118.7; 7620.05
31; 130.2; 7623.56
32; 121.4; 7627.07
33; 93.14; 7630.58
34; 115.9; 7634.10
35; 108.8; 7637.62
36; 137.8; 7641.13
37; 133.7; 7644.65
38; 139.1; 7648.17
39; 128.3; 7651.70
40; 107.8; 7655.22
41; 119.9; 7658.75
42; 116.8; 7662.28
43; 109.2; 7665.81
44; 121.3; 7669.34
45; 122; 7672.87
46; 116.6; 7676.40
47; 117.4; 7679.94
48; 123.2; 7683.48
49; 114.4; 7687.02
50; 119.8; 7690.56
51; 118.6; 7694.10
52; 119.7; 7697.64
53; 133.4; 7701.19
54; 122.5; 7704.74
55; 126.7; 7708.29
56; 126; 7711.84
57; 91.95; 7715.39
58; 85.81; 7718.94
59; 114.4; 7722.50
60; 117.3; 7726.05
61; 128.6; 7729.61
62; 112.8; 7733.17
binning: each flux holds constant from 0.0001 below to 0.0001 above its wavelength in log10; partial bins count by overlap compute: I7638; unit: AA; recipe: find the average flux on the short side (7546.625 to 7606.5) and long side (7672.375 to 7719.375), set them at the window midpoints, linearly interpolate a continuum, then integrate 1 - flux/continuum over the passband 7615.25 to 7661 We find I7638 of 0.1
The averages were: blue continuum 125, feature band 121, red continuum 118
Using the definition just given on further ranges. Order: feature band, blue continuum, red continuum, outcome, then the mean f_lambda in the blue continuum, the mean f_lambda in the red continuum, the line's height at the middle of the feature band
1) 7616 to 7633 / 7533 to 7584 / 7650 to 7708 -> 0.4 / 118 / 120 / 119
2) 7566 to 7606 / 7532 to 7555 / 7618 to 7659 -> -4.2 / 112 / 121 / 116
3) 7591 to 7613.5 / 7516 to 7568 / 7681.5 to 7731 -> -4.3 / 119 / 117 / 118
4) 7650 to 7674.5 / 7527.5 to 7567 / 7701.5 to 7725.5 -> -0.8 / 118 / 113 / 114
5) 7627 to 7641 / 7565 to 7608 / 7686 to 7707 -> 1.6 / 129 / 122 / 126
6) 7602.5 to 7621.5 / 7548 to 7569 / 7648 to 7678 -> -2.3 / 119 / 119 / 119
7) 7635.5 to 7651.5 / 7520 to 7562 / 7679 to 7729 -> -1.6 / 119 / 117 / 117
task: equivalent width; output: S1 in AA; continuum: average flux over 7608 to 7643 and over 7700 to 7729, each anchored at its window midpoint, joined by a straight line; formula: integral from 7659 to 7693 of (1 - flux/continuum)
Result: 0.2 AA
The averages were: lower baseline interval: 123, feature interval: 118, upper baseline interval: 115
